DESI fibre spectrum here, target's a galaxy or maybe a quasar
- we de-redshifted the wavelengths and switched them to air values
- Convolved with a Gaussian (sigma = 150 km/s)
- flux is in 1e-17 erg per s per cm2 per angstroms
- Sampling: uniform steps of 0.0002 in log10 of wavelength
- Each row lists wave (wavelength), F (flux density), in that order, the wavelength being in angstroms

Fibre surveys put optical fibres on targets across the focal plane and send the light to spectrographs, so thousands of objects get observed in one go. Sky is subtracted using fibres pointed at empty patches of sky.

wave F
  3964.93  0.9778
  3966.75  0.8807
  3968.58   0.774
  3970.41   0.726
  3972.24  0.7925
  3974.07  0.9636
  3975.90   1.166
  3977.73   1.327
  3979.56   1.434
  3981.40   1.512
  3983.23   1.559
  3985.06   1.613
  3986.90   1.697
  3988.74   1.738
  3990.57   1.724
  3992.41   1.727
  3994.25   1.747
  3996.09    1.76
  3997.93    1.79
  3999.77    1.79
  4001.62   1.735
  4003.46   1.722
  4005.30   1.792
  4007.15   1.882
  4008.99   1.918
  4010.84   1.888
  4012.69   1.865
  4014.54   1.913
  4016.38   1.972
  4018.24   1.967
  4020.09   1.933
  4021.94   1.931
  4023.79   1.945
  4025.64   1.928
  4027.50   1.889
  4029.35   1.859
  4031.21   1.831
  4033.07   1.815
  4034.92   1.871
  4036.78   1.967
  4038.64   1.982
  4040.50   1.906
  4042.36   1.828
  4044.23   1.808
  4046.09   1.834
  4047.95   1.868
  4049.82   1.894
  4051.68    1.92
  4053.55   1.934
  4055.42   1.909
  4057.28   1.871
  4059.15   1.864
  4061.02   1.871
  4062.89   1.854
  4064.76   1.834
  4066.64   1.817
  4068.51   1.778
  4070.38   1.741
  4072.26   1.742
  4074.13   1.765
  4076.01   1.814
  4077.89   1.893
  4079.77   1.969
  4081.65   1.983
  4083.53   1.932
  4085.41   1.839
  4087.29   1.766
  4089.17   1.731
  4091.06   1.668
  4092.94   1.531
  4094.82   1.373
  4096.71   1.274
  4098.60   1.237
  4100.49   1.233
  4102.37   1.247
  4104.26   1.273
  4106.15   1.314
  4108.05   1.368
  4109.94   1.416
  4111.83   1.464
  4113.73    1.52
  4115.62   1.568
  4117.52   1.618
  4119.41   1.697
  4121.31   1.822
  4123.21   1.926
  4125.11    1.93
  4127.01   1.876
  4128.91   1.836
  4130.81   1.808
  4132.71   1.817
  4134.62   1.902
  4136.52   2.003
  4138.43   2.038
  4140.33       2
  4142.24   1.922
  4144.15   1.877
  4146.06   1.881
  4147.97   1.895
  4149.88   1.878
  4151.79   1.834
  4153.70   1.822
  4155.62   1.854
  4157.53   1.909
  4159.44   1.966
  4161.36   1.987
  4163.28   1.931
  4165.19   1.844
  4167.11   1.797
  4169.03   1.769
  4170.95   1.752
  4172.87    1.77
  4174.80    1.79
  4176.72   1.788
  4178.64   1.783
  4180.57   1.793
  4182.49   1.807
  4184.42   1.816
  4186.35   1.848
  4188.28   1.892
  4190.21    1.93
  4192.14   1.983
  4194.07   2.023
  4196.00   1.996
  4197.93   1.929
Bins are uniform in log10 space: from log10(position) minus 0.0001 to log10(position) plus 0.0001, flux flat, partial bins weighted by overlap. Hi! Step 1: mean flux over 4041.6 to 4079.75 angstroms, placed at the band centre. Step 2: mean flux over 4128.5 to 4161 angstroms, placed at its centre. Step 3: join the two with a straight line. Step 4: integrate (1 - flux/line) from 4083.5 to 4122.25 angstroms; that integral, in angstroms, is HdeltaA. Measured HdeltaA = 7.5 angstroms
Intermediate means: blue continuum 1.84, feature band 1.51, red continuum 1.9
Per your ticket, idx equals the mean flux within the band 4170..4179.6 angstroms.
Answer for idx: 1.78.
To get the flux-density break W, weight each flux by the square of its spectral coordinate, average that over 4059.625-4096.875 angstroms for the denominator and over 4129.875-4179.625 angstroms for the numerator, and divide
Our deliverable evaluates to 1.1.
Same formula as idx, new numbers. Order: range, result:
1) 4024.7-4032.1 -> 1.88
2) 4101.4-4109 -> 1.3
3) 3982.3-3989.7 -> 1.65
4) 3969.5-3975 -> 0.828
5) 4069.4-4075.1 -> 1.75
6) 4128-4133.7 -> 1.82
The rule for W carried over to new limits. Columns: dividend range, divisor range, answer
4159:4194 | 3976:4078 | 1.10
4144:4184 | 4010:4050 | 1.04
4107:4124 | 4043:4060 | 0.88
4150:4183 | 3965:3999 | 1.46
